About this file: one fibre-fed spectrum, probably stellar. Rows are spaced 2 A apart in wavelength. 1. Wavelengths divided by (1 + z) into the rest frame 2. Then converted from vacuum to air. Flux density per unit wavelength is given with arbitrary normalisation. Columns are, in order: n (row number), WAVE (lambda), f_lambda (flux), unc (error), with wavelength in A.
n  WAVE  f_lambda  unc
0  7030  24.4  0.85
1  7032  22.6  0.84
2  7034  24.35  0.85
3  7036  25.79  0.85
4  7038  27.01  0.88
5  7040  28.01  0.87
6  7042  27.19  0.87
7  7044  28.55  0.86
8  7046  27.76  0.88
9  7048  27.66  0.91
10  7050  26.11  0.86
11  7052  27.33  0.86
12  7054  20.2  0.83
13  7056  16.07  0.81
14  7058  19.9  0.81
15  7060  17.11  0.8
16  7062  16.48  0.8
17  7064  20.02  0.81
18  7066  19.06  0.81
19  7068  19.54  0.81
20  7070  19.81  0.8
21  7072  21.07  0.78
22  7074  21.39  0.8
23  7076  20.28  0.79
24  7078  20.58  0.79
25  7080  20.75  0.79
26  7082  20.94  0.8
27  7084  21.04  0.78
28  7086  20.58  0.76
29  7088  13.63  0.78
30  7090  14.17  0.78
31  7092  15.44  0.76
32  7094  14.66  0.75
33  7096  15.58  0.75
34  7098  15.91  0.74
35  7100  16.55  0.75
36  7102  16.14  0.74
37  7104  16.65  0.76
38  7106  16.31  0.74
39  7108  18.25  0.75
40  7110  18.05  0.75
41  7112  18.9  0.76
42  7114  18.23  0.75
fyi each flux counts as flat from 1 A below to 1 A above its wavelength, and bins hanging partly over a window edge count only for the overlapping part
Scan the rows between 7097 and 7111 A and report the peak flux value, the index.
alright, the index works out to 18.25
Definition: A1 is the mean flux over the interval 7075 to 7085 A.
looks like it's 20.7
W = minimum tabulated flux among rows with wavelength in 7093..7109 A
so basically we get 14.66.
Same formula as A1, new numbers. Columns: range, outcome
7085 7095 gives 15.7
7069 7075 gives 20.8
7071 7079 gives 20.8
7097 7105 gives 16.3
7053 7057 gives 18.1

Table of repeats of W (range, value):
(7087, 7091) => 13.63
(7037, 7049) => 27.01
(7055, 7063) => 16.07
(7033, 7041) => 24.35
